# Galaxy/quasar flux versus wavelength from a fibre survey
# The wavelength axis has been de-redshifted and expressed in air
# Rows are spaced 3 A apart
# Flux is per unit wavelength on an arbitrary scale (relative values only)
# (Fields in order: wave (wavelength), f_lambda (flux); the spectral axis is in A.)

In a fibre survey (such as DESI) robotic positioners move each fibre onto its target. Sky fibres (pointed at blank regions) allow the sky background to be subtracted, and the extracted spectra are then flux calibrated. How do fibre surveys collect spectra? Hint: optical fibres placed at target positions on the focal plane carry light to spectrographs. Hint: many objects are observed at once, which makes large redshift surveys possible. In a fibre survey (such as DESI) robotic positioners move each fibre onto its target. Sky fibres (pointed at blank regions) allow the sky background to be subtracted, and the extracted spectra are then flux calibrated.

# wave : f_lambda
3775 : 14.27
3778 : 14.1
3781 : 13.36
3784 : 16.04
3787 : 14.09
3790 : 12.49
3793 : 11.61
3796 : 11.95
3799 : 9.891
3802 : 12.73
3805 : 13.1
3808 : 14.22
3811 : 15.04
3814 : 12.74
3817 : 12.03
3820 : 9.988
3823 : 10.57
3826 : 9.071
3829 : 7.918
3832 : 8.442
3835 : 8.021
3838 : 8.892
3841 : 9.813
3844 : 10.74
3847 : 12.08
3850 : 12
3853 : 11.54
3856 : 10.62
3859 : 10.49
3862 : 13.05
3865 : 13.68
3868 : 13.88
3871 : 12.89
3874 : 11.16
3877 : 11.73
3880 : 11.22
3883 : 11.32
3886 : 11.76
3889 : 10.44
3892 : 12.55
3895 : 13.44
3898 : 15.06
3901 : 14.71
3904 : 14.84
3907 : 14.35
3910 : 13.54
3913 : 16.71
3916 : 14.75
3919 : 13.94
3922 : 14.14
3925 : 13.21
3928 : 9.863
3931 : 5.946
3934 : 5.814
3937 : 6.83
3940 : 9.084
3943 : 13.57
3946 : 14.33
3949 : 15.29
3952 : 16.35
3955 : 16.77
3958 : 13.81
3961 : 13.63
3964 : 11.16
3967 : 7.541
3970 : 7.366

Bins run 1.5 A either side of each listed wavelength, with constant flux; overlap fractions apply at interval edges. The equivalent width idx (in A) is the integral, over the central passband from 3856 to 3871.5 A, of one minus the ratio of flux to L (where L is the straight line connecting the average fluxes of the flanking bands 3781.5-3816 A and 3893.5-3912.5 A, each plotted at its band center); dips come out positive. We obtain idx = 1.5 A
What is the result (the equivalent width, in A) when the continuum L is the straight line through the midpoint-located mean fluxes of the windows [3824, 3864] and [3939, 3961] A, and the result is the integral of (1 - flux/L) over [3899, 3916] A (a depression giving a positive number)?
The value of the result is -2.9 A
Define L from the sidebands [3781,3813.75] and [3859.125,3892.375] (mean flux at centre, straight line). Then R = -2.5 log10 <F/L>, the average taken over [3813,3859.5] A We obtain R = 0.22 mag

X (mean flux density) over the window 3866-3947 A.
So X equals 12.3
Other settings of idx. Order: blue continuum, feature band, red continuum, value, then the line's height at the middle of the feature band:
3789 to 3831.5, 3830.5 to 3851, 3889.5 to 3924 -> 4.11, 12.4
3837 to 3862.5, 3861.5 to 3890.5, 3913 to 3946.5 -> -2.69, 11.1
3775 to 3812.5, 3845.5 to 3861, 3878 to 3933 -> 1.92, 13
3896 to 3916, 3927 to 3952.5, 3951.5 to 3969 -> 5.53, 13.6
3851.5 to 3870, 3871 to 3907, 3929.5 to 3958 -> -1.86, 12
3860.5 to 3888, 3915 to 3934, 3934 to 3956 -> 1.63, 12.5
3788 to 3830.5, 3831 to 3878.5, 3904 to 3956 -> 3.33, 12.1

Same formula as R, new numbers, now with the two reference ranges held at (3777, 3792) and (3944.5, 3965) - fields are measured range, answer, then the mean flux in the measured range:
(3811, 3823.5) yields 0.19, 11.8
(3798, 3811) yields 0.09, 12.9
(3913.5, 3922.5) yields -0.01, 14.6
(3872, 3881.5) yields 0.24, 11.5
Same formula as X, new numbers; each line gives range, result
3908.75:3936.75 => 11.7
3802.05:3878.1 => 11.4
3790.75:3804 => 11.7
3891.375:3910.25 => 14.2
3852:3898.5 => 12.1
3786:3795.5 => 12.6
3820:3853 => 9.85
